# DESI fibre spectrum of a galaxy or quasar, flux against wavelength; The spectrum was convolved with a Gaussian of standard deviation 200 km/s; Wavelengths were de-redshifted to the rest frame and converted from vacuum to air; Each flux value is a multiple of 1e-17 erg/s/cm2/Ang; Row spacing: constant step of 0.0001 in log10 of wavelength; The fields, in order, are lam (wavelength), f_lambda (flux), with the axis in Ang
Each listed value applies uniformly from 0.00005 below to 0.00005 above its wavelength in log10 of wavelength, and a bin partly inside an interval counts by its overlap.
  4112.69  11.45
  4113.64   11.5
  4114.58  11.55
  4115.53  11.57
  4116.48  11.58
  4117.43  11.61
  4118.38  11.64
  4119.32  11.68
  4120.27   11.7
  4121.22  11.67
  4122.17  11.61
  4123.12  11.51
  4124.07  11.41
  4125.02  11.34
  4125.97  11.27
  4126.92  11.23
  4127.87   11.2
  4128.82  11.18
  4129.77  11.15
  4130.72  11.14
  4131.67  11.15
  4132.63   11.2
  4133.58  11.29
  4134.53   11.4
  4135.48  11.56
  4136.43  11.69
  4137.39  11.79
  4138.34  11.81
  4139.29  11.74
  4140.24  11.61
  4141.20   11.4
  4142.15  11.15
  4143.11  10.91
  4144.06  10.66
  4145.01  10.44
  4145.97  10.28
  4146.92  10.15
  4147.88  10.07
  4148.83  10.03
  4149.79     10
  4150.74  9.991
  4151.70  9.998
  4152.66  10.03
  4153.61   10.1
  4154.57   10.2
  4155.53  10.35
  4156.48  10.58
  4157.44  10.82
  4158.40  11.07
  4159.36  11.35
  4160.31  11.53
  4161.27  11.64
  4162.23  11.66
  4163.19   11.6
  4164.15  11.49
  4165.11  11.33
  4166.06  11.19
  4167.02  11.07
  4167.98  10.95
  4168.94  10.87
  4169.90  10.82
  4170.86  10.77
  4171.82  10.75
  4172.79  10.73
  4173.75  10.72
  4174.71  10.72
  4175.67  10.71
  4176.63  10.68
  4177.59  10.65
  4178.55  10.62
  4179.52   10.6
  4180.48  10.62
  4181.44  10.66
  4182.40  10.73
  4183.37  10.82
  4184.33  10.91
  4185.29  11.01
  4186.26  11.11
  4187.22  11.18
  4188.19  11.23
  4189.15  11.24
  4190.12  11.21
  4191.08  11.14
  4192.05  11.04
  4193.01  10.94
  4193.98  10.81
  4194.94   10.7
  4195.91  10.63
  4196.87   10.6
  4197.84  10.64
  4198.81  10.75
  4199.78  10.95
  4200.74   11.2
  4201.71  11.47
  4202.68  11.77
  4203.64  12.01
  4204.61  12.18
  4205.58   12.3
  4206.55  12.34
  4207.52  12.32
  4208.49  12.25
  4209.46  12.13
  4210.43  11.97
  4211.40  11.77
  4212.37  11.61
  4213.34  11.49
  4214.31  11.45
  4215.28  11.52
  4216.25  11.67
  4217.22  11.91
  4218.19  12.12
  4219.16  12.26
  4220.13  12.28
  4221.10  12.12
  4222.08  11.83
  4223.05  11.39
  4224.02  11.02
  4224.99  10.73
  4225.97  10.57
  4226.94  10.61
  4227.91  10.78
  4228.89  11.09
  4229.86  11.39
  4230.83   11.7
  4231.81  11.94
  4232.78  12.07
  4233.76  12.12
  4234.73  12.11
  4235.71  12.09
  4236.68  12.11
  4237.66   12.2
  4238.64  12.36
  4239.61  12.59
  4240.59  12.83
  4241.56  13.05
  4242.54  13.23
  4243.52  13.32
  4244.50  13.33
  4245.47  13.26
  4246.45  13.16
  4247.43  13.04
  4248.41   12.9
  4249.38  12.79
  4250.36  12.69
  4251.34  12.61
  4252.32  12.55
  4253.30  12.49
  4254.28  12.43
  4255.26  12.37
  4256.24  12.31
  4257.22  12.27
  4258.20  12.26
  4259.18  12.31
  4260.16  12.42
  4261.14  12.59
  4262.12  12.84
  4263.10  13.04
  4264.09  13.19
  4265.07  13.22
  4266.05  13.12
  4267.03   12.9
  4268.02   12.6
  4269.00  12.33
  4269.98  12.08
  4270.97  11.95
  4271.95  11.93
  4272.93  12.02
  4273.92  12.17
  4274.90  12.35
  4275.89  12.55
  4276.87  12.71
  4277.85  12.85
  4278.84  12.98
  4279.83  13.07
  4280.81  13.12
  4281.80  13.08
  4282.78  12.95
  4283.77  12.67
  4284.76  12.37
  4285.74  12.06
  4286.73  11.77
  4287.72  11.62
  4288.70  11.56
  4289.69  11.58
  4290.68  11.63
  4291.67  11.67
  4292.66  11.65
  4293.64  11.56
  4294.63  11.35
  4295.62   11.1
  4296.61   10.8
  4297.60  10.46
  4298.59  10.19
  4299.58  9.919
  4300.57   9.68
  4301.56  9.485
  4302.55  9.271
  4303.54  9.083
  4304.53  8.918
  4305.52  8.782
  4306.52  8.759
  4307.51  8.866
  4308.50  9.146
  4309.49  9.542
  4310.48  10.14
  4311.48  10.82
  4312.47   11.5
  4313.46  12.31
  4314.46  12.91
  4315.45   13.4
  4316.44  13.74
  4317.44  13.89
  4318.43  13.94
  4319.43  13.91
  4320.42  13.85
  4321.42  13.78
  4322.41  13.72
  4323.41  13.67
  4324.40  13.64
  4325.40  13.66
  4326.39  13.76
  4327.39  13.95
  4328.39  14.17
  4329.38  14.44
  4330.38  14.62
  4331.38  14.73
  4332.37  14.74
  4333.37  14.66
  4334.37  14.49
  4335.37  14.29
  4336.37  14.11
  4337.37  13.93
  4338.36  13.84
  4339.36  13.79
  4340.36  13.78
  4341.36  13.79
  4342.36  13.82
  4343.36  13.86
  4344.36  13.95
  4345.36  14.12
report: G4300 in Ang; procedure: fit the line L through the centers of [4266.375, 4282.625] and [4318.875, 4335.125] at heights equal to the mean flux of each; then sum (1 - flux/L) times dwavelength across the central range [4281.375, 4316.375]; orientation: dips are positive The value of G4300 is 6.1 Ang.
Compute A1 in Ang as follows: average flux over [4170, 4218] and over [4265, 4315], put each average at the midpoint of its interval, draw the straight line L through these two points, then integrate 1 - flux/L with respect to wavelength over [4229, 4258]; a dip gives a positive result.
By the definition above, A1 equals -3.0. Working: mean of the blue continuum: 11.2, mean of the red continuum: 11.4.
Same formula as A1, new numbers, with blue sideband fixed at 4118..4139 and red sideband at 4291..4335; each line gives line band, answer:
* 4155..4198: 2.40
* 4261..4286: -1.58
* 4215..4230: 0.36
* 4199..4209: -0.14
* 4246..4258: -0.80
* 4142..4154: 1.29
